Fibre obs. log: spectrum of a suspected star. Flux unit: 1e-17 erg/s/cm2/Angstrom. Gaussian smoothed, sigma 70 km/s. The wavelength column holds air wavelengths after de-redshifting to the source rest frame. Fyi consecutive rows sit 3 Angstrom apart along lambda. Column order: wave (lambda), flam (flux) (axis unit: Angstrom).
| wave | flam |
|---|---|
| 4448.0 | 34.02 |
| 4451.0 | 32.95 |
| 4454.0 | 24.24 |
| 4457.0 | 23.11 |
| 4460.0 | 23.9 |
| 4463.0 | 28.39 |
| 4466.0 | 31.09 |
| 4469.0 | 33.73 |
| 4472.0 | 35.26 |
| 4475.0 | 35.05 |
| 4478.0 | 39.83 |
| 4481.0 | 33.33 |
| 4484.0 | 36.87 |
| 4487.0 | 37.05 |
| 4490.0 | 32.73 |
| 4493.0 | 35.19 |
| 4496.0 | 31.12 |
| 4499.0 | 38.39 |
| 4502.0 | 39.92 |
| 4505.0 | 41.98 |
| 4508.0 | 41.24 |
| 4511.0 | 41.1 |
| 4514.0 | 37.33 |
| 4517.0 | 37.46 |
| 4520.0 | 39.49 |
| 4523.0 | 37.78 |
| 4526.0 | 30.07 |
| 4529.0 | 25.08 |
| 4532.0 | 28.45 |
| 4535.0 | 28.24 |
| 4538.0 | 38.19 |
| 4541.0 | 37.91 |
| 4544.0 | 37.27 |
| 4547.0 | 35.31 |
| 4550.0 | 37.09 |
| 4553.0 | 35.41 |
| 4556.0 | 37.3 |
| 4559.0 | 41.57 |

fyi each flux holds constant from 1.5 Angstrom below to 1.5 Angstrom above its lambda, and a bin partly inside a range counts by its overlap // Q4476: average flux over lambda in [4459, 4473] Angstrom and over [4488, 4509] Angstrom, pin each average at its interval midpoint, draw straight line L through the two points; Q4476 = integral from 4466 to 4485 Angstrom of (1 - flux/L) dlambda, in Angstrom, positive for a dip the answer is -1.7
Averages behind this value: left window 30.5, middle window 35.3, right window 37.1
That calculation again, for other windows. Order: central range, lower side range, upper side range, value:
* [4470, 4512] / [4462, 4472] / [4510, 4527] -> -3.17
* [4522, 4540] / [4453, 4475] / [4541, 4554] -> 1.91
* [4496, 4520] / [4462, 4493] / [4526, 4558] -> -3.41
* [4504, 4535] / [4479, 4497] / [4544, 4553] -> -0.08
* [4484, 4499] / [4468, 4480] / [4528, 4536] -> -0.63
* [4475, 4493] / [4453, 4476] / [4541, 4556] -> -2.81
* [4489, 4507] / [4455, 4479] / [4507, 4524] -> -0.30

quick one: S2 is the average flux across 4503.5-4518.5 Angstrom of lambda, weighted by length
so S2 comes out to 39.8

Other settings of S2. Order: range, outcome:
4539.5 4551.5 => 36.9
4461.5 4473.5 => 32.1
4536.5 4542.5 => 38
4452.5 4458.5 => 23.7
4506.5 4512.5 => 41.2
